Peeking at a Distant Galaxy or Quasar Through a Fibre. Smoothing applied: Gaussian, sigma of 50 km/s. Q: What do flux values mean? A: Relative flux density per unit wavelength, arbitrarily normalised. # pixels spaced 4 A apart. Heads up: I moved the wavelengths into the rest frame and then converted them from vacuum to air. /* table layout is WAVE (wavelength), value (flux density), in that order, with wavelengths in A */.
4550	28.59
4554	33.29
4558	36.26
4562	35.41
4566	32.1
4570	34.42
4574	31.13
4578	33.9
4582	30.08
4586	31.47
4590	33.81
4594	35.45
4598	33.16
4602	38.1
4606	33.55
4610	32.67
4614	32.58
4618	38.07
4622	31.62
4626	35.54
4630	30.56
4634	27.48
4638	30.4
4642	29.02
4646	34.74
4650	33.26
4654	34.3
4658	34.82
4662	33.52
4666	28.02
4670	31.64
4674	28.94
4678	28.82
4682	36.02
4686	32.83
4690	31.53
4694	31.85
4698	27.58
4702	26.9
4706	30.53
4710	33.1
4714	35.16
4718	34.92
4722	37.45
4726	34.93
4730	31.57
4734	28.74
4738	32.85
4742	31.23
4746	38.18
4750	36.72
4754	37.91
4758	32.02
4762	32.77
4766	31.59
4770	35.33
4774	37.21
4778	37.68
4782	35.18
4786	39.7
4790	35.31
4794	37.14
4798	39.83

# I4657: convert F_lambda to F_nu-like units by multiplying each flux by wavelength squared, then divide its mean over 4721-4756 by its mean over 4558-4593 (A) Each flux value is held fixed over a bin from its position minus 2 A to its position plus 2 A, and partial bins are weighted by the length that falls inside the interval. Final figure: 1.11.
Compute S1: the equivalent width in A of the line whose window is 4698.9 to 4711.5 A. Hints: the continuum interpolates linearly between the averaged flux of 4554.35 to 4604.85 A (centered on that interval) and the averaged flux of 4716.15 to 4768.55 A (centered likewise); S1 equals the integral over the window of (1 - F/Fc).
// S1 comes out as 1.51 A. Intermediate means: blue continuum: 33.8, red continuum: 33.9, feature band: 29.8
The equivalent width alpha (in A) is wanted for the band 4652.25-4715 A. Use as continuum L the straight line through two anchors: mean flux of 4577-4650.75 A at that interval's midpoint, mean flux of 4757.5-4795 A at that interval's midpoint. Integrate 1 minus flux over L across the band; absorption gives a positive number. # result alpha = 4.56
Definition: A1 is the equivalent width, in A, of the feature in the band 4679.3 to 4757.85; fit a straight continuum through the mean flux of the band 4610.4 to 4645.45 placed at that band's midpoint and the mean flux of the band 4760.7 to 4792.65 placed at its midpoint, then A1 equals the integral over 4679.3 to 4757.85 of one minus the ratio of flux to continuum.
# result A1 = 2.7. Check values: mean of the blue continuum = 32.1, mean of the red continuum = 35.7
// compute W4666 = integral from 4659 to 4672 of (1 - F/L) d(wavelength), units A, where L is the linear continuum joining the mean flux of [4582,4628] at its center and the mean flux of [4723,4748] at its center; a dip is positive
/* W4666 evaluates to 0.9 A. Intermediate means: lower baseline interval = 34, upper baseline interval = 33.1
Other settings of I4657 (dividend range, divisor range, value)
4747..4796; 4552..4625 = 1.15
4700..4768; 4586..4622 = 1.03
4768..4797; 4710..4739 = 1.12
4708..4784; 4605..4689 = 1.11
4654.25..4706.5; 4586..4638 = 0.96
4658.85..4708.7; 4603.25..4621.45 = 0.93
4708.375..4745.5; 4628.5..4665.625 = 1.09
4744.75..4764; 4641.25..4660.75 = 1.10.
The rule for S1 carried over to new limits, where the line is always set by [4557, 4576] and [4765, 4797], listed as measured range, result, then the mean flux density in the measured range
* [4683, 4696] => 1.1 A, 32.4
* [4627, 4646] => 2.4 A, 30.3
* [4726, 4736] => 1.3 A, 31.1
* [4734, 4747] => 1.1 A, 32.9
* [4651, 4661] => 0.2 A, 34.3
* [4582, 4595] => 0.4 A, 32.9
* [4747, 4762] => 0.3 A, 35.4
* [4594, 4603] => -0.3 A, 35.3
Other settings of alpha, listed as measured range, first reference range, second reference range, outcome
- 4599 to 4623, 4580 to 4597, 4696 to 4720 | -1.5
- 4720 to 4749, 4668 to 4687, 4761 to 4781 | 0.0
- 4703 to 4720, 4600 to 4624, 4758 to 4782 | 0.8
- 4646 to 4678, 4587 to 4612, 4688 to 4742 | 1.0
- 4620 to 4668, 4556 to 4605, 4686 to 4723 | 1.4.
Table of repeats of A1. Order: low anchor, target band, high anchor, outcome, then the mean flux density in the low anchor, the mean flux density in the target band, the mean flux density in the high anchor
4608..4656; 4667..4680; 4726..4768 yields 1.3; 32.5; 29.7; 33.4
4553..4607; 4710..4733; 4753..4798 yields 0.5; 33.7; 34.4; 35.8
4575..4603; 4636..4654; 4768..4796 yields 1.2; 33.5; 32.1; 36.8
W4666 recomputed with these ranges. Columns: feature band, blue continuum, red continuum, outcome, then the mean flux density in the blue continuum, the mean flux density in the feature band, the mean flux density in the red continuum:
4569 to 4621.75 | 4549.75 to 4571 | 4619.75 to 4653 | -1.4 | 33.7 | 33.6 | 31.7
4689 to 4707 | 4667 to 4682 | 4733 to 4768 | 1.1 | 30.5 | 29.5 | 33.7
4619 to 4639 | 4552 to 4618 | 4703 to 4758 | 1.3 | 33.7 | 31.5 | 33.9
